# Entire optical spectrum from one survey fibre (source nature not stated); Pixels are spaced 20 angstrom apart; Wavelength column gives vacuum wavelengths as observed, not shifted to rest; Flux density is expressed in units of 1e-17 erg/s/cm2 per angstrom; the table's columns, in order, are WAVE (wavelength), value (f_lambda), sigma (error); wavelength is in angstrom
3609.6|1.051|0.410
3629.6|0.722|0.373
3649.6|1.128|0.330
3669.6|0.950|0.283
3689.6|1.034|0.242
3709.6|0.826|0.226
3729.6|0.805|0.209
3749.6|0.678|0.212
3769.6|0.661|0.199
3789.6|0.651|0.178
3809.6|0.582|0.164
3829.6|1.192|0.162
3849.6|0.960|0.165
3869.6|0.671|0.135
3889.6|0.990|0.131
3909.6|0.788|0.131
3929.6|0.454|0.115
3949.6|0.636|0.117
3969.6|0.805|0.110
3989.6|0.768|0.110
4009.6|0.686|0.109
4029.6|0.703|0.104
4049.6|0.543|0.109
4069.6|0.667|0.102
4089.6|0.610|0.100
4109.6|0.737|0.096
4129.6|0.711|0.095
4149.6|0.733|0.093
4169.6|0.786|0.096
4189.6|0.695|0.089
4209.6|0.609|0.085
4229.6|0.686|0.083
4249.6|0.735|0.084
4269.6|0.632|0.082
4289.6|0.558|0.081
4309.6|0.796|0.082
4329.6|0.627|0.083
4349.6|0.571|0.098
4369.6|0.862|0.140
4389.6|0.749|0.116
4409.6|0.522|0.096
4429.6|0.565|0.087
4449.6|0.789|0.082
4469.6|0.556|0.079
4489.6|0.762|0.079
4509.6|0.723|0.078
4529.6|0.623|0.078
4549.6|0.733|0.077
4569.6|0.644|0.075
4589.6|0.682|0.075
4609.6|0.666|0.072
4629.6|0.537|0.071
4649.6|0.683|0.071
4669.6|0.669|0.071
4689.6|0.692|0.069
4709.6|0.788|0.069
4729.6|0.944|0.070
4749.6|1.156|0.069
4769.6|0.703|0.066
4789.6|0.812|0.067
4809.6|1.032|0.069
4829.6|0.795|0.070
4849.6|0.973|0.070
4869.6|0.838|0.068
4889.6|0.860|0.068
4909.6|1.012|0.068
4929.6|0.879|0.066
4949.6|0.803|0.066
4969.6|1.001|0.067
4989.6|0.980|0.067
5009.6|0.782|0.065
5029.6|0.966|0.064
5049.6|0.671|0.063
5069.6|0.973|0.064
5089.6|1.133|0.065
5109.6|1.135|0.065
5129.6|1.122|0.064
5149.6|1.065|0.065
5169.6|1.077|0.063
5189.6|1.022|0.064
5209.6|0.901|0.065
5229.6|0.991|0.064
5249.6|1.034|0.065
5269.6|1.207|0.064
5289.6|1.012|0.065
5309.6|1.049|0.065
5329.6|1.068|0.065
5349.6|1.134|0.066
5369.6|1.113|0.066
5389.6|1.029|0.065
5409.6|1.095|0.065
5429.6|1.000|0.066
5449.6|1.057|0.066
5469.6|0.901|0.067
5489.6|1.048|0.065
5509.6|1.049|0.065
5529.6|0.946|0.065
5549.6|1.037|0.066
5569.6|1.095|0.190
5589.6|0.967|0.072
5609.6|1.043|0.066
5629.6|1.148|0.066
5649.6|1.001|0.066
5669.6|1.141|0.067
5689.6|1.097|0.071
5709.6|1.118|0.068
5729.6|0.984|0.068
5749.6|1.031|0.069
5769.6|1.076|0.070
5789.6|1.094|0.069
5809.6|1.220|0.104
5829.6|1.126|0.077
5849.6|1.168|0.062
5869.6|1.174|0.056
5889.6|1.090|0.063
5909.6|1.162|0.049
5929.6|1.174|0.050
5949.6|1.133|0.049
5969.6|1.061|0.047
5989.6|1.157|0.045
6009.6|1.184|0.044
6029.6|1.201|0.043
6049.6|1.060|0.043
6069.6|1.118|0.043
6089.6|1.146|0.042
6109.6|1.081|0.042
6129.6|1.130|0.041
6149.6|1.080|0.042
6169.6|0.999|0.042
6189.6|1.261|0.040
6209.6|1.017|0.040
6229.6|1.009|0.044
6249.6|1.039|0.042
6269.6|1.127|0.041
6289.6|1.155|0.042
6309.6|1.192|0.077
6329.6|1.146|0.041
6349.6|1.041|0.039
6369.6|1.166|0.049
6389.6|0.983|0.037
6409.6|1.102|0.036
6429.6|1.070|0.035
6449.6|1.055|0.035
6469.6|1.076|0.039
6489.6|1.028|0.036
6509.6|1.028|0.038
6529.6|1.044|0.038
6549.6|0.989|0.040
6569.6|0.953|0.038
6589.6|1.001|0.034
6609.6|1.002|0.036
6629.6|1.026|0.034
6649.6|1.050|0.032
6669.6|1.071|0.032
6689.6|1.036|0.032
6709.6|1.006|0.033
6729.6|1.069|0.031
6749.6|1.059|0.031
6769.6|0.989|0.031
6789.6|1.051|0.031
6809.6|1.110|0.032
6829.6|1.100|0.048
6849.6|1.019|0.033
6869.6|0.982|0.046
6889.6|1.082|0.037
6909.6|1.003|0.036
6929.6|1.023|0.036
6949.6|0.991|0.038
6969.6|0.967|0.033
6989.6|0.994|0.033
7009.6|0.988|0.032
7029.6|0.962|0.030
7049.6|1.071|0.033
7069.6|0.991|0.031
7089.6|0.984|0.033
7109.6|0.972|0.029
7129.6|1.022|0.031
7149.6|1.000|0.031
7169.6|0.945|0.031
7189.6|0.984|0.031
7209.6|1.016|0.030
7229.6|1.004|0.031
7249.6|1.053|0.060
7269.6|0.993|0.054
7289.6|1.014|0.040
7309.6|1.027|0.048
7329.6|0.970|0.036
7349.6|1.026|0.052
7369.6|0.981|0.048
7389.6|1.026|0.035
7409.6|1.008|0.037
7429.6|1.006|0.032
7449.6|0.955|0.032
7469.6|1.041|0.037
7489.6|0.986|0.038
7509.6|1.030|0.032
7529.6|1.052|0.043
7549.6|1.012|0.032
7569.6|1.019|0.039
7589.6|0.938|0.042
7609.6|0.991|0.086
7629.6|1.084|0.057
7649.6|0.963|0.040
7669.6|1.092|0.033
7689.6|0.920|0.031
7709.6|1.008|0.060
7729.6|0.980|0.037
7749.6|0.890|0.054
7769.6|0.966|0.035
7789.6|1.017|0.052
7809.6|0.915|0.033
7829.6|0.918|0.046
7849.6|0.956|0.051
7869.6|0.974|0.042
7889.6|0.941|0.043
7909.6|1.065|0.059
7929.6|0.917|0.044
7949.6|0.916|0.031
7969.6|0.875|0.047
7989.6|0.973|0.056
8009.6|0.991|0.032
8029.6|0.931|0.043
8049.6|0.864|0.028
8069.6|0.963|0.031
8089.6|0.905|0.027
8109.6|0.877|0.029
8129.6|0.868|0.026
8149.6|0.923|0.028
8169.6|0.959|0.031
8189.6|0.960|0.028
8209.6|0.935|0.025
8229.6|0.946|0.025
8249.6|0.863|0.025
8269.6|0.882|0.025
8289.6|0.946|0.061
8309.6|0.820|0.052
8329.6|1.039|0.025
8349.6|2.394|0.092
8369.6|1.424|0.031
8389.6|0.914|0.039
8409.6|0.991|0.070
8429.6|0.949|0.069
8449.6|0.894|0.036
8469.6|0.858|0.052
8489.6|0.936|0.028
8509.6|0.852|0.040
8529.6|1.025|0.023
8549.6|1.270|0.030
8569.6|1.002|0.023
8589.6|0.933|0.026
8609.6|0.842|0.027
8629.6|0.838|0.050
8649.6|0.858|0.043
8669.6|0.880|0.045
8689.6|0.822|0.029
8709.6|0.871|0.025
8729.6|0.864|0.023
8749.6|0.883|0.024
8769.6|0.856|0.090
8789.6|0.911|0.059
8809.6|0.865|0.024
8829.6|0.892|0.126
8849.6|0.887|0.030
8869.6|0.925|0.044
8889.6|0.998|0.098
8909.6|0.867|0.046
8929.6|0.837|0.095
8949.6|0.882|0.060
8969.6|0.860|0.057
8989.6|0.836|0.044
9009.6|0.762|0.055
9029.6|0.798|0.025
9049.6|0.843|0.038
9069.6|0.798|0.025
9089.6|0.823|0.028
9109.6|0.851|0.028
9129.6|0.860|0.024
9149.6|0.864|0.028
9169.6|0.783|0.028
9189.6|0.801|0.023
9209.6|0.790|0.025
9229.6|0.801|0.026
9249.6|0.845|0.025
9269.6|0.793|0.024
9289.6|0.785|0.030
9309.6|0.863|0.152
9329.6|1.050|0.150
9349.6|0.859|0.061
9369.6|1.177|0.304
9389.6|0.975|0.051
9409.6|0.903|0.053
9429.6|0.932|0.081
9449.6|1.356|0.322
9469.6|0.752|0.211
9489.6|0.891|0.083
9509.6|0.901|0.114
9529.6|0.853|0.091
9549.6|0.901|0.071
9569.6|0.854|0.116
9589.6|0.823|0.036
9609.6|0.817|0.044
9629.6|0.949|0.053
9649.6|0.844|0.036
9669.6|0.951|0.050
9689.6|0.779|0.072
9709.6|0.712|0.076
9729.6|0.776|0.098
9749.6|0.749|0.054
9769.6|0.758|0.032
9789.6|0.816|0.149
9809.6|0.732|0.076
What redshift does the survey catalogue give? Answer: 0.27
